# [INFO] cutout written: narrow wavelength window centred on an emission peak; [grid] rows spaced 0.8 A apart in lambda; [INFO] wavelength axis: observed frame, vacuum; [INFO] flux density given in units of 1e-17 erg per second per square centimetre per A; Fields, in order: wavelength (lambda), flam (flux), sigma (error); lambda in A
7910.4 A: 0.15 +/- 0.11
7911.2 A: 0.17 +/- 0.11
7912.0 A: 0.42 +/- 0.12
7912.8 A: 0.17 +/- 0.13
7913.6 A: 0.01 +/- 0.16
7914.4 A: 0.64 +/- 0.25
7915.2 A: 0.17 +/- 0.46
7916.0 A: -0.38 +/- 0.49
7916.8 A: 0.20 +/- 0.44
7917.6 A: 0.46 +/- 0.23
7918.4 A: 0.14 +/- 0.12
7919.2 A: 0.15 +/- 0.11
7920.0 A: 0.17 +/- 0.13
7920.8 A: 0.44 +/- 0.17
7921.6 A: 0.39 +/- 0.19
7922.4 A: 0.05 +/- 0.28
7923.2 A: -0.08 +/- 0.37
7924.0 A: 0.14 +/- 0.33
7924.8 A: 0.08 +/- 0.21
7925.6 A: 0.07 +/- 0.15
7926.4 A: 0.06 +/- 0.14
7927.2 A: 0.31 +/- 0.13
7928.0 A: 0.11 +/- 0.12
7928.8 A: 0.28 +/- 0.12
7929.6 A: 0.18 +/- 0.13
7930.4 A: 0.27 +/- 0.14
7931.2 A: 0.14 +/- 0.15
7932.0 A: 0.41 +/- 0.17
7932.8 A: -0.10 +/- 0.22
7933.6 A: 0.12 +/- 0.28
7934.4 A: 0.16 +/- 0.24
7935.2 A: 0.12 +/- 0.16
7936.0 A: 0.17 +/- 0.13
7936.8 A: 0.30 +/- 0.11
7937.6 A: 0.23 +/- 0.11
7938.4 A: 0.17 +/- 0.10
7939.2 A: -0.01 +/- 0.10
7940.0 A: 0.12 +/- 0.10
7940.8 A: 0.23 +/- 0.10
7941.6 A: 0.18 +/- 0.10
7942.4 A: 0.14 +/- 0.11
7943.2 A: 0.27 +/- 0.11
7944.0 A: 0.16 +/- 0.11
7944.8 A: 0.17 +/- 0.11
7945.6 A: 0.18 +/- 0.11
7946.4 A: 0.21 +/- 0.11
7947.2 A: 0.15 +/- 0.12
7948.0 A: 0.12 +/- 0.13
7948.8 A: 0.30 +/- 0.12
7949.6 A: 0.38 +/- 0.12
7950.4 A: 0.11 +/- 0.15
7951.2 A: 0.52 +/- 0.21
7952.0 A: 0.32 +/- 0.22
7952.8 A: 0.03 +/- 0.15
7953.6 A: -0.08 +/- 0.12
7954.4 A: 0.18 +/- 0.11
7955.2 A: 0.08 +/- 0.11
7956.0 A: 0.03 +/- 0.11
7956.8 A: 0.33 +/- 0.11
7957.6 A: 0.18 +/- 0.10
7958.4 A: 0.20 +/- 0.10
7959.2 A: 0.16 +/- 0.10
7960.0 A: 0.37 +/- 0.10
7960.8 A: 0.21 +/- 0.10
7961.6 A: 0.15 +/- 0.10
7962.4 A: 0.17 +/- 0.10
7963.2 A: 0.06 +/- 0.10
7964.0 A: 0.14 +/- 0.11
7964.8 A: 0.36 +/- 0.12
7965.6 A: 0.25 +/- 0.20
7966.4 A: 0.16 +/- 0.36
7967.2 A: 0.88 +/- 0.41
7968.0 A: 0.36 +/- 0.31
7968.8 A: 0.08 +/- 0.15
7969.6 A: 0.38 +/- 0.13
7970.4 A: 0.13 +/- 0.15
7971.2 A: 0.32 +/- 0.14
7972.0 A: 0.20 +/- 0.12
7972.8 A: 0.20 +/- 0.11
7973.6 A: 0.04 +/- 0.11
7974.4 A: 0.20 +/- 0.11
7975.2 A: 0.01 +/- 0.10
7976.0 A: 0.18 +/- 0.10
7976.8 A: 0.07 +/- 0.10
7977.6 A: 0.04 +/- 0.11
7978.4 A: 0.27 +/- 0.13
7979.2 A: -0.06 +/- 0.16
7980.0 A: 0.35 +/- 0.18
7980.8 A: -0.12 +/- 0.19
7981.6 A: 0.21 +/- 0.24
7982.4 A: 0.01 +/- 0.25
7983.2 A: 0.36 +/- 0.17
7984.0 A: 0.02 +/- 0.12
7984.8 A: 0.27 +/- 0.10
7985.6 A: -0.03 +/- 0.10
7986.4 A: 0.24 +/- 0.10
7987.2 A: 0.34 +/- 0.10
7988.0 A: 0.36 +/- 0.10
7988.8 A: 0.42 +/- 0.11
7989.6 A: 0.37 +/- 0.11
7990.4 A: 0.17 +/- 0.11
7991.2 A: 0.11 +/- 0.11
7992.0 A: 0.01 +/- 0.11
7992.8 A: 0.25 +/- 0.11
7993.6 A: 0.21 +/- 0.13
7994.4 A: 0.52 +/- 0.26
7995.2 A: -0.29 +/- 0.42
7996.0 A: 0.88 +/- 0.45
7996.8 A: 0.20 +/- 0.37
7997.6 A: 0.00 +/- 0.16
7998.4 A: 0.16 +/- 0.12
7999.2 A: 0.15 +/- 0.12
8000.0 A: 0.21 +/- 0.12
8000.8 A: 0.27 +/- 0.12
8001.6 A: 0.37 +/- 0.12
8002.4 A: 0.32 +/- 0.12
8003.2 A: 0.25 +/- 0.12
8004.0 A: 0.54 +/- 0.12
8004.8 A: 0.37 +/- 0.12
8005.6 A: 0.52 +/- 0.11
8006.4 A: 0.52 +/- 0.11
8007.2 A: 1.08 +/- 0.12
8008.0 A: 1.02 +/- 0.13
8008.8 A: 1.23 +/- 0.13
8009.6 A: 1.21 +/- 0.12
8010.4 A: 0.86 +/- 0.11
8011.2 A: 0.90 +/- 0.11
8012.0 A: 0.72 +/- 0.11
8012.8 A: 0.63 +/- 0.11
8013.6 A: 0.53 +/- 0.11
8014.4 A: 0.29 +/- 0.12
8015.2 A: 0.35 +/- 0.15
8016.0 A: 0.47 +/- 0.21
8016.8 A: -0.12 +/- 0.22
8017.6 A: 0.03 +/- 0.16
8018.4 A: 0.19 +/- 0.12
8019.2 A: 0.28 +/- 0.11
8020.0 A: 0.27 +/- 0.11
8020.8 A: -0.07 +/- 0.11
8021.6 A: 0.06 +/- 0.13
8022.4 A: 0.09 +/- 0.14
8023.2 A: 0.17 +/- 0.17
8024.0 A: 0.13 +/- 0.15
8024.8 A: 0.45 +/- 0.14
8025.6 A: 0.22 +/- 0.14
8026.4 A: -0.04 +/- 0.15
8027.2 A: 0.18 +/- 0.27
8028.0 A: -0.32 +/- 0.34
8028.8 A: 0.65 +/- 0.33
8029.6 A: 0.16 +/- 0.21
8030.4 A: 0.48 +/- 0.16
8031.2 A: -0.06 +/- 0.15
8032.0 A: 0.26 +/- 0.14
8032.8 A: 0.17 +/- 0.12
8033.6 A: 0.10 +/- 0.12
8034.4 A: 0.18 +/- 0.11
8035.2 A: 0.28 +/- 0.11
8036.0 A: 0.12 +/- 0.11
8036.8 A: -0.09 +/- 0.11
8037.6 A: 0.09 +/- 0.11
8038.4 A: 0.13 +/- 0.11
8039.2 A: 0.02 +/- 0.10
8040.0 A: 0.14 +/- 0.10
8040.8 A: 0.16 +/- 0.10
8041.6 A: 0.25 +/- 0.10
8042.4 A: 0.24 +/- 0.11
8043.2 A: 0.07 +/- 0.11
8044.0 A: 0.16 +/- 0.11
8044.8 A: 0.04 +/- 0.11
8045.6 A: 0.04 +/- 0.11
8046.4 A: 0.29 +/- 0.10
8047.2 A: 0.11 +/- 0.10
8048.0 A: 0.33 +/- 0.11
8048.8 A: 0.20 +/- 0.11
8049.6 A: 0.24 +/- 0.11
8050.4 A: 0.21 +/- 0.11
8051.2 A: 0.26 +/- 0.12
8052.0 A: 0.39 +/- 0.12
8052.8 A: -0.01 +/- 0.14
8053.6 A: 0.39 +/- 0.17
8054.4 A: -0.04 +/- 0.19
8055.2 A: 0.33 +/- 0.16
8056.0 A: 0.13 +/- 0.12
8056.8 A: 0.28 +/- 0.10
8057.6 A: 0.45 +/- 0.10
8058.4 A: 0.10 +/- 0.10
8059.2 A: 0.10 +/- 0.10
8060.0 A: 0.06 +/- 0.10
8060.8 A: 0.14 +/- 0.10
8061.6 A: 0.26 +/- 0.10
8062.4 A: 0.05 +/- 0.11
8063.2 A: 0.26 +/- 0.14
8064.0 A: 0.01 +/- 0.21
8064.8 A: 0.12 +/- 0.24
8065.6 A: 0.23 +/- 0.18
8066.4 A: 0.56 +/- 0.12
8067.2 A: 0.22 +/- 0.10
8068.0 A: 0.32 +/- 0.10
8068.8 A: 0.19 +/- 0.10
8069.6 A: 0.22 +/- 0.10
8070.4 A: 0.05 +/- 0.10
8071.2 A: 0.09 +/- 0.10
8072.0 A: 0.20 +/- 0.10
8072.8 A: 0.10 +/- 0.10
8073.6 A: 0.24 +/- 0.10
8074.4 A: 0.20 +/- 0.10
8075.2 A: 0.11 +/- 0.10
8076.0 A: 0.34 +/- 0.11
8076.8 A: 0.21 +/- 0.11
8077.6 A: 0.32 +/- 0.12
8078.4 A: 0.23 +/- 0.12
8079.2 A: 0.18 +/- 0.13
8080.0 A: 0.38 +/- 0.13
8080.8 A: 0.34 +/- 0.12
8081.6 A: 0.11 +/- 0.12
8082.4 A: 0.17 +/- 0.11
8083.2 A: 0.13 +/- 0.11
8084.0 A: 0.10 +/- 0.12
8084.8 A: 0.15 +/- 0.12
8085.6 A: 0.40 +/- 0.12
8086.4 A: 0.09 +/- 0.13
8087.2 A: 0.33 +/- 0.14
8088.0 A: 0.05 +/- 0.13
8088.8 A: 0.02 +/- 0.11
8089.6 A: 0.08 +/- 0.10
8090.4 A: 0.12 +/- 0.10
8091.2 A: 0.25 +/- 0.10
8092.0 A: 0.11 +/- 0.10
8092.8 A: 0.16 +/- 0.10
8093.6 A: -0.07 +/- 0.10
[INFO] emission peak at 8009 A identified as Hgamma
